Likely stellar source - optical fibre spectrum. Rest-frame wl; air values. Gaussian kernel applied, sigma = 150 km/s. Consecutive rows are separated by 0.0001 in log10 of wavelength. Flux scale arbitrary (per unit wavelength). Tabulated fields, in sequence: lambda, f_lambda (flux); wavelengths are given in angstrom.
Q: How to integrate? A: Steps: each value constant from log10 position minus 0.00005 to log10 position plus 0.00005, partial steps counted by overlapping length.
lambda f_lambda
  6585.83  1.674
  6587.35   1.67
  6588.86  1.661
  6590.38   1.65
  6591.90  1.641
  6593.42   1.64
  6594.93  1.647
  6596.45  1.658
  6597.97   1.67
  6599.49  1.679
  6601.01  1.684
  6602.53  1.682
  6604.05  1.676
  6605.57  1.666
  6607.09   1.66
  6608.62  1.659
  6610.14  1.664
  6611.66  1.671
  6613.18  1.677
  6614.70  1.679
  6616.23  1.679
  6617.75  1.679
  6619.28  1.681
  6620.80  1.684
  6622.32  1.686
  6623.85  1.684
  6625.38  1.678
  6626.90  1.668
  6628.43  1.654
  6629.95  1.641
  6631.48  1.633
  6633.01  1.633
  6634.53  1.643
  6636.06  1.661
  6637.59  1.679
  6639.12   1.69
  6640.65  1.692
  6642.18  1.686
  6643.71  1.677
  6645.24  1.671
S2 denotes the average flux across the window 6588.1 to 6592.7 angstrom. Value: 1.65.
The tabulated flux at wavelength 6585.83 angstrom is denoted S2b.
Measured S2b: 1.674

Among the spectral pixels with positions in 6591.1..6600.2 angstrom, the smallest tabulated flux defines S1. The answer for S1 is 1.64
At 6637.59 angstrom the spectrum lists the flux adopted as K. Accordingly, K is 1.679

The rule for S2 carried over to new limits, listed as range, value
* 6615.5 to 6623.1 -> 1.68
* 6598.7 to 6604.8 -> 1.68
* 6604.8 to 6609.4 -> 1.66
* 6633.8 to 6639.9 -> 1.67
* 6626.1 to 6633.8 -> 1.65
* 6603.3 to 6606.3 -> 1.67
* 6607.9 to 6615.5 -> 1.67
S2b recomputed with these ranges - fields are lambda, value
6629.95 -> 1.641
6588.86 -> 1.661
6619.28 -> 1.681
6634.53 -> 1.643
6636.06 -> 1.661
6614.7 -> 1.679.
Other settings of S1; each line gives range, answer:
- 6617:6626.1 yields 1.678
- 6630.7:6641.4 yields 1.633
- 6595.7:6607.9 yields 1.658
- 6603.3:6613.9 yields 1.659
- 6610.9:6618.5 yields 1.671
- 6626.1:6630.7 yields 1.641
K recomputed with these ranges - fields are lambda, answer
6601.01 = 1.684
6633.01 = 1.633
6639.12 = 1.69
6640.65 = 1.692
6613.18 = 1.677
